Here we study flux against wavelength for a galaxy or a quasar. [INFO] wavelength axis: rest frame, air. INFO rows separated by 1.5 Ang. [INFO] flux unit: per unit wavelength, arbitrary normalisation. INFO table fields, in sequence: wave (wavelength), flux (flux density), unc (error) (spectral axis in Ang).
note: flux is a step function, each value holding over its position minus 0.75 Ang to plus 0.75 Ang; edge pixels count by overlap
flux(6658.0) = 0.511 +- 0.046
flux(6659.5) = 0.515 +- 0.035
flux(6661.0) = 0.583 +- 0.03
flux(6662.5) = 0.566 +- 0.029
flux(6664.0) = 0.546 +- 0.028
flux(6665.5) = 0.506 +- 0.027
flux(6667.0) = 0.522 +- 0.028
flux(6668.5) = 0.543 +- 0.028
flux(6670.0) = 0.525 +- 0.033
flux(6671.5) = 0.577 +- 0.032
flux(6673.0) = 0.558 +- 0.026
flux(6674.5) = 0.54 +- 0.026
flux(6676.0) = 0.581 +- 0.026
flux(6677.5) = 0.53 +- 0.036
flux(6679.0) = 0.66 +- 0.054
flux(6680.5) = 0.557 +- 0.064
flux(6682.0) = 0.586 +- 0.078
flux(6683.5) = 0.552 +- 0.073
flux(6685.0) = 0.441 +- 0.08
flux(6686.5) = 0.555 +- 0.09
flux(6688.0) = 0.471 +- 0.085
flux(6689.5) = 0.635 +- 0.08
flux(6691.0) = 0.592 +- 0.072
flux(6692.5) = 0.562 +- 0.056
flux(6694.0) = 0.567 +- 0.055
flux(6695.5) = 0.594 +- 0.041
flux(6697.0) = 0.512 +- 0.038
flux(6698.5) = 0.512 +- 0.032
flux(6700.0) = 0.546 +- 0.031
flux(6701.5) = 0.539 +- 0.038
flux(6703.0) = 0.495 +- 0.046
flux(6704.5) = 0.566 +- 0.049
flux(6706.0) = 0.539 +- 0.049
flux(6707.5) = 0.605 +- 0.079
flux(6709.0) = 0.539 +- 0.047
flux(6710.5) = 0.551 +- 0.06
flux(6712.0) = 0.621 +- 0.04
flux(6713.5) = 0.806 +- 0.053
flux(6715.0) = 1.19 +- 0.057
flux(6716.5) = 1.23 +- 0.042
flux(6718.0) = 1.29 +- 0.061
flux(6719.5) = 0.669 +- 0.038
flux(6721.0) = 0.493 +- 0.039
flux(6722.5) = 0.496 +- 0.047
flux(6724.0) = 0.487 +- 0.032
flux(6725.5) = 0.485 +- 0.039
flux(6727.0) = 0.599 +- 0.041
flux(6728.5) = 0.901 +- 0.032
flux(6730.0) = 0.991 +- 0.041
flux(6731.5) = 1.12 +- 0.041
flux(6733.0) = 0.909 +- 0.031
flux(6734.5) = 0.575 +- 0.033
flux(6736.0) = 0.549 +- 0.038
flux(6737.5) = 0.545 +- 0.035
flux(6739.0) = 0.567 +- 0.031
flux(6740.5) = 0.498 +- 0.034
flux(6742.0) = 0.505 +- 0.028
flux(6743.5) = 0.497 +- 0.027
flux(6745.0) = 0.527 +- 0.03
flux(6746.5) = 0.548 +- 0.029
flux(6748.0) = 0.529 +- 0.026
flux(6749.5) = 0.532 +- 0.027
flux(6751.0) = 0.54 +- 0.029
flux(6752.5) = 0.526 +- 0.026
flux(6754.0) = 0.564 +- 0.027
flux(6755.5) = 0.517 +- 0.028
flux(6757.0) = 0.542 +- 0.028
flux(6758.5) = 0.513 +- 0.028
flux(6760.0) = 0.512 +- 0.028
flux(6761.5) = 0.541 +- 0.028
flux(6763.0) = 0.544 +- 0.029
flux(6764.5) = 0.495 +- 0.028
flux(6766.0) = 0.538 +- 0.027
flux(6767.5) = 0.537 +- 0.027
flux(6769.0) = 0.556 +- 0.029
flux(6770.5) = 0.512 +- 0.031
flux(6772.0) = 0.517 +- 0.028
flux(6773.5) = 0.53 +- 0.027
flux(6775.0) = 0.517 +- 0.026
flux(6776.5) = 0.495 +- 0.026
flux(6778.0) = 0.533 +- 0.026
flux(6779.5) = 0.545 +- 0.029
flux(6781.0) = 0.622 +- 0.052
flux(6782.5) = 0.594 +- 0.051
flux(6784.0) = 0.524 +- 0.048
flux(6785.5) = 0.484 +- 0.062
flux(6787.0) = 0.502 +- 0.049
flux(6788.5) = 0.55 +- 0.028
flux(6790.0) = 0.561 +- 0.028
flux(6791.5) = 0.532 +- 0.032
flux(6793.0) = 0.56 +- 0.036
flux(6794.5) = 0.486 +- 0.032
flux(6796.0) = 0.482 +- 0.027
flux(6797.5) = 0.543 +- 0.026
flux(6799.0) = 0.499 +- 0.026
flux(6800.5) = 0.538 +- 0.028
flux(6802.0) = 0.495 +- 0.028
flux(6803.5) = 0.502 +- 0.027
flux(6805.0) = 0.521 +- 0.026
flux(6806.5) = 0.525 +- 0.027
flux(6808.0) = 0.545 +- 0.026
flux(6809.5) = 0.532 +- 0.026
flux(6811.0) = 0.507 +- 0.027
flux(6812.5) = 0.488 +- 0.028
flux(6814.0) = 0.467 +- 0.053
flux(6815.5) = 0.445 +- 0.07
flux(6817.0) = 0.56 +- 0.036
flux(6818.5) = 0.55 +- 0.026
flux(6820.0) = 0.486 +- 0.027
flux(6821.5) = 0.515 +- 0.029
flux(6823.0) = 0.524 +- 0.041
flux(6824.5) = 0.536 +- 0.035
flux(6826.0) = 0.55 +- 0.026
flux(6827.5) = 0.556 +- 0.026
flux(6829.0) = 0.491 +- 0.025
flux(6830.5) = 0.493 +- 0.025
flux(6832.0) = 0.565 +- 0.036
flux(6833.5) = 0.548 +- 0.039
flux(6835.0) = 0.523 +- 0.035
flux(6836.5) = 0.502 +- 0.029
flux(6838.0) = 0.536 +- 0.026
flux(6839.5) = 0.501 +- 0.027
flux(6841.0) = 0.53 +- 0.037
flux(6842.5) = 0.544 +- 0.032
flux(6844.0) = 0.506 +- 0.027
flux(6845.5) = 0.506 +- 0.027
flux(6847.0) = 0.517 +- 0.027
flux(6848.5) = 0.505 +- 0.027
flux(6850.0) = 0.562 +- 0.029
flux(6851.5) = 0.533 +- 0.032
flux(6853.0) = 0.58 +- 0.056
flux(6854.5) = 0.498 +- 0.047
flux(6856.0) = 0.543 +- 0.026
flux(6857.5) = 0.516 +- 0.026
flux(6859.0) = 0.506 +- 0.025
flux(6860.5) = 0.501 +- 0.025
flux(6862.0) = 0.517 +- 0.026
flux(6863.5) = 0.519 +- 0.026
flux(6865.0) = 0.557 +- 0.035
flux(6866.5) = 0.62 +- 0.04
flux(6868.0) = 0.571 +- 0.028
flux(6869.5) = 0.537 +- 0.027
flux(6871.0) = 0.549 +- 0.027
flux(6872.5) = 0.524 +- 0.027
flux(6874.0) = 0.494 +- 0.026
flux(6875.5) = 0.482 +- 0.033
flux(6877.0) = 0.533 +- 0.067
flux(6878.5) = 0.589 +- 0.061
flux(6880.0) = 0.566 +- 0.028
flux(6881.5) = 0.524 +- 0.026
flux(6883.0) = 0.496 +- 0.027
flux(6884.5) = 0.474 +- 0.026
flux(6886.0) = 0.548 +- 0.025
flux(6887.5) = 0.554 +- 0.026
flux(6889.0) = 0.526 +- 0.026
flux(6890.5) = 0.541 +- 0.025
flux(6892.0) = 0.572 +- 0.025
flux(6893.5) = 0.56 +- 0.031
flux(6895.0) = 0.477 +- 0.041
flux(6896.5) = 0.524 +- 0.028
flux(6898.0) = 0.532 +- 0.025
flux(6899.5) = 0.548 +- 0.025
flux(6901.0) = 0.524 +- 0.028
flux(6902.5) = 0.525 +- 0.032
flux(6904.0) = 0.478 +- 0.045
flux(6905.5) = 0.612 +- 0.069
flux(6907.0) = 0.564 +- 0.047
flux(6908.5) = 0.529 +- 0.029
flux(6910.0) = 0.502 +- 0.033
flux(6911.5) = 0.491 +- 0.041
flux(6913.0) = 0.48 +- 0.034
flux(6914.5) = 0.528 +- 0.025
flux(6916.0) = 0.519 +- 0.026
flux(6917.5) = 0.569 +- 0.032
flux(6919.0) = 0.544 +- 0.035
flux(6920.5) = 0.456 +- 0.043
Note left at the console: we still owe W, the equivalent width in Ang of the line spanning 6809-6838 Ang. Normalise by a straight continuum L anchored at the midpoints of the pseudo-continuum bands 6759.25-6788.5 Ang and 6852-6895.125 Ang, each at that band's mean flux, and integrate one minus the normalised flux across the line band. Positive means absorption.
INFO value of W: 0.8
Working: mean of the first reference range 0.532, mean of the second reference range 0.534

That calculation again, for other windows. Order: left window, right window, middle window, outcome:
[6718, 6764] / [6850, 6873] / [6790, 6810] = 1.8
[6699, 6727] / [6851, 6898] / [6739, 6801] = 9.3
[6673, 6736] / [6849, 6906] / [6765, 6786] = 2.3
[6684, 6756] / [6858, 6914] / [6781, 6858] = 6.2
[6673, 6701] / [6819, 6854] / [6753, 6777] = 0.6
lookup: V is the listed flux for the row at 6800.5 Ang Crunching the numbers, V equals 0.538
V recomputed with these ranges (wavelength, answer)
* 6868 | 0.571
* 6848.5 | 0.505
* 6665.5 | 0.506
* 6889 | 0.526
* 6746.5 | 0.548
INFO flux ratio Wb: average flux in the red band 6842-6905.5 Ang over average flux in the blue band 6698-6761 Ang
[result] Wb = 0.83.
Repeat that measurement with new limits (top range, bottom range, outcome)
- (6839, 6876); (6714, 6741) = 0.70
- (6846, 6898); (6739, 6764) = 1.01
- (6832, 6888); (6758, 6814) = 1.01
